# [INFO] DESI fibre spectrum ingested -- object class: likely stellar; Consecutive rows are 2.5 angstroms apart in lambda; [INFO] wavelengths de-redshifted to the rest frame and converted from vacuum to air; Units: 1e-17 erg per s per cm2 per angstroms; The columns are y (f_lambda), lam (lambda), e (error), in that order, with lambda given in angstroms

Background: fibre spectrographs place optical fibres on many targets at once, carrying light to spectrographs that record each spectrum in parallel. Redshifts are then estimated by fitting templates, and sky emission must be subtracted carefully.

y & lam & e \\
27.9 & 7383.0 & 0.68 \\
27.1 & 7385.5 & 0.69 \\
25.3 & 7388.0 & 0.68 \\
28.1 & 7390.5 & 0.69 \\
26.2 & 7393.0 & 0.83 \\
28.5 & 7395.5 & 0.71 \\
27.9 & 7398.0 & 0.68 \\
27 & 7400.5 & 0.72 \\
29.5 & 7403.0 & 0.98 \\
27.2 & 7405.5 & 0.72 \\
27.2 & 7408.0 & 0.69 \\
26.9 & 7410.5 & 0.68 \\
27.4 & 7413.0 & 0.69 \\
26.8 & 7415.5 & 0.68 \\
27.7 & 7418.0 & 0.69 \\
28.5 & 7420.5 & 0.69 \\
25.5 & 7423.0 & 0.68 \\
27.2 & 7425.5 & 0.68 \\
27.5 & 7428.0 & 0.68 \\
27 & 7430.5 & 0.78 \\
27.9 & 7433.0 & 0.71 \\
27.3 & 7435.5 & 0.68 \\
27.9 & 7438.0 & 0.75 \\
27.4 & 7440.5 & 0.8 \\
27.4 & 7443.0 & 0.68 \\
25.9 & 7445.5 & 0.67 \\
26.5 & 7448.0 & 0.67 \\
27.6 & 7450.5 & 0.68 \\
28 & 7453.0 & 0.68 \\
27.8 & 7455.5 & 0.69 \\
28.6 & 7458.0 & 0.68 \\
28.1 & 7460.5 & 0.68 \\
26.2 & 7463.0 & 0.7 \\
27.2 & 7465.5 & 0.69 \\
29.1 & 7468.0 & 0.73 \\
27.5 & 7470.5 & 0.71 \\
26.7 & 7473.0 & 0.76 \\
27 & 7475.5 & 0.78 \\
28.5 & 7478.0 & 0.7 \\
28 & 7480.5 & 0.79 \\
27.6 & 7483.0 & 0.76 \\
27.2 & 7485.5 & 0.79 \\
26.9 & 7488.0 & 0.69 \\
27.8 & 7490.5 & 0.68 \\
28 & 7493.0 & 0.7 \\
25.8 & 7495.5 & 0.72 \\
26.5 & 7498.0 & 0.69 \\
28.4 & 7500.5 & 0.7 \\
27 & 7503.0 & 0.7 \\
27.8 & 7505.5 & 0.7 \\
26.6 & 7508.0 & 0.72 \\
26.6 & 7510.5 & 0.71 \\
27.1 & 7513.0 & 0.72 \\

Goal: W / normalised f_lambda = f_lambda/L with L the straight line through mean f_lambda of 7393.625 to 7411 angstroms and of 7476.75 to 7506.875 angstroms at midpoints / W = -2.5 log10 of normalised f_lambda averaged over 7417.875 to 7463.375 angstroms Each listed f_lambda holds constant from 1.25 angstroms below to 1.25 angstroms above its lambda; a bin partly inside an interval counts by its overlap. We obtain 0.01 mag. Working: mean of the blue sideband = 27.7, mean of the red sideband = 27.5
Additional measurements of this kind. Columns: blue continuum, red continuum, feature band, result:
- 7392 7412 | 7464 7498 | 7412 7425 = 0.01 mag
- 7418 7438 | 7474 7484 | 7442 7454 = 0.02 mag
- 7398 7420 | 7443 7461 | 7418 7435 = 0.01 mag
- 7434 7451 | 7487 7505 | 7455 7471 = -0.02 mag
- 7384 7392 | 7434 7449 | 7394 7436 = -0.02 mag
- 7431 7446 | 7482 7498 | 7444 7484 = -0.01 mag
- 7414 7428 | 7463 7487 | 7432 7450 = 0.01 mag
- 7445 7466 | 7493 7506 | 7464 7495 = -0.01 mag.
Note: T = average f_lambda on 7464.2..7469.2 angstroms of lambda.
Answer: 28.1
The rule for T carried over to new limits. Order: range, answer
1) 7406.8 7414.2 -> 27.2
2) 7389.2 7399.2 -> 27.7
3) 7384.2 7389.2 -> 26.2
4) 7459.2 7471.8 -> 27.6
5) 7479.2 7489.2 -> 27.4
